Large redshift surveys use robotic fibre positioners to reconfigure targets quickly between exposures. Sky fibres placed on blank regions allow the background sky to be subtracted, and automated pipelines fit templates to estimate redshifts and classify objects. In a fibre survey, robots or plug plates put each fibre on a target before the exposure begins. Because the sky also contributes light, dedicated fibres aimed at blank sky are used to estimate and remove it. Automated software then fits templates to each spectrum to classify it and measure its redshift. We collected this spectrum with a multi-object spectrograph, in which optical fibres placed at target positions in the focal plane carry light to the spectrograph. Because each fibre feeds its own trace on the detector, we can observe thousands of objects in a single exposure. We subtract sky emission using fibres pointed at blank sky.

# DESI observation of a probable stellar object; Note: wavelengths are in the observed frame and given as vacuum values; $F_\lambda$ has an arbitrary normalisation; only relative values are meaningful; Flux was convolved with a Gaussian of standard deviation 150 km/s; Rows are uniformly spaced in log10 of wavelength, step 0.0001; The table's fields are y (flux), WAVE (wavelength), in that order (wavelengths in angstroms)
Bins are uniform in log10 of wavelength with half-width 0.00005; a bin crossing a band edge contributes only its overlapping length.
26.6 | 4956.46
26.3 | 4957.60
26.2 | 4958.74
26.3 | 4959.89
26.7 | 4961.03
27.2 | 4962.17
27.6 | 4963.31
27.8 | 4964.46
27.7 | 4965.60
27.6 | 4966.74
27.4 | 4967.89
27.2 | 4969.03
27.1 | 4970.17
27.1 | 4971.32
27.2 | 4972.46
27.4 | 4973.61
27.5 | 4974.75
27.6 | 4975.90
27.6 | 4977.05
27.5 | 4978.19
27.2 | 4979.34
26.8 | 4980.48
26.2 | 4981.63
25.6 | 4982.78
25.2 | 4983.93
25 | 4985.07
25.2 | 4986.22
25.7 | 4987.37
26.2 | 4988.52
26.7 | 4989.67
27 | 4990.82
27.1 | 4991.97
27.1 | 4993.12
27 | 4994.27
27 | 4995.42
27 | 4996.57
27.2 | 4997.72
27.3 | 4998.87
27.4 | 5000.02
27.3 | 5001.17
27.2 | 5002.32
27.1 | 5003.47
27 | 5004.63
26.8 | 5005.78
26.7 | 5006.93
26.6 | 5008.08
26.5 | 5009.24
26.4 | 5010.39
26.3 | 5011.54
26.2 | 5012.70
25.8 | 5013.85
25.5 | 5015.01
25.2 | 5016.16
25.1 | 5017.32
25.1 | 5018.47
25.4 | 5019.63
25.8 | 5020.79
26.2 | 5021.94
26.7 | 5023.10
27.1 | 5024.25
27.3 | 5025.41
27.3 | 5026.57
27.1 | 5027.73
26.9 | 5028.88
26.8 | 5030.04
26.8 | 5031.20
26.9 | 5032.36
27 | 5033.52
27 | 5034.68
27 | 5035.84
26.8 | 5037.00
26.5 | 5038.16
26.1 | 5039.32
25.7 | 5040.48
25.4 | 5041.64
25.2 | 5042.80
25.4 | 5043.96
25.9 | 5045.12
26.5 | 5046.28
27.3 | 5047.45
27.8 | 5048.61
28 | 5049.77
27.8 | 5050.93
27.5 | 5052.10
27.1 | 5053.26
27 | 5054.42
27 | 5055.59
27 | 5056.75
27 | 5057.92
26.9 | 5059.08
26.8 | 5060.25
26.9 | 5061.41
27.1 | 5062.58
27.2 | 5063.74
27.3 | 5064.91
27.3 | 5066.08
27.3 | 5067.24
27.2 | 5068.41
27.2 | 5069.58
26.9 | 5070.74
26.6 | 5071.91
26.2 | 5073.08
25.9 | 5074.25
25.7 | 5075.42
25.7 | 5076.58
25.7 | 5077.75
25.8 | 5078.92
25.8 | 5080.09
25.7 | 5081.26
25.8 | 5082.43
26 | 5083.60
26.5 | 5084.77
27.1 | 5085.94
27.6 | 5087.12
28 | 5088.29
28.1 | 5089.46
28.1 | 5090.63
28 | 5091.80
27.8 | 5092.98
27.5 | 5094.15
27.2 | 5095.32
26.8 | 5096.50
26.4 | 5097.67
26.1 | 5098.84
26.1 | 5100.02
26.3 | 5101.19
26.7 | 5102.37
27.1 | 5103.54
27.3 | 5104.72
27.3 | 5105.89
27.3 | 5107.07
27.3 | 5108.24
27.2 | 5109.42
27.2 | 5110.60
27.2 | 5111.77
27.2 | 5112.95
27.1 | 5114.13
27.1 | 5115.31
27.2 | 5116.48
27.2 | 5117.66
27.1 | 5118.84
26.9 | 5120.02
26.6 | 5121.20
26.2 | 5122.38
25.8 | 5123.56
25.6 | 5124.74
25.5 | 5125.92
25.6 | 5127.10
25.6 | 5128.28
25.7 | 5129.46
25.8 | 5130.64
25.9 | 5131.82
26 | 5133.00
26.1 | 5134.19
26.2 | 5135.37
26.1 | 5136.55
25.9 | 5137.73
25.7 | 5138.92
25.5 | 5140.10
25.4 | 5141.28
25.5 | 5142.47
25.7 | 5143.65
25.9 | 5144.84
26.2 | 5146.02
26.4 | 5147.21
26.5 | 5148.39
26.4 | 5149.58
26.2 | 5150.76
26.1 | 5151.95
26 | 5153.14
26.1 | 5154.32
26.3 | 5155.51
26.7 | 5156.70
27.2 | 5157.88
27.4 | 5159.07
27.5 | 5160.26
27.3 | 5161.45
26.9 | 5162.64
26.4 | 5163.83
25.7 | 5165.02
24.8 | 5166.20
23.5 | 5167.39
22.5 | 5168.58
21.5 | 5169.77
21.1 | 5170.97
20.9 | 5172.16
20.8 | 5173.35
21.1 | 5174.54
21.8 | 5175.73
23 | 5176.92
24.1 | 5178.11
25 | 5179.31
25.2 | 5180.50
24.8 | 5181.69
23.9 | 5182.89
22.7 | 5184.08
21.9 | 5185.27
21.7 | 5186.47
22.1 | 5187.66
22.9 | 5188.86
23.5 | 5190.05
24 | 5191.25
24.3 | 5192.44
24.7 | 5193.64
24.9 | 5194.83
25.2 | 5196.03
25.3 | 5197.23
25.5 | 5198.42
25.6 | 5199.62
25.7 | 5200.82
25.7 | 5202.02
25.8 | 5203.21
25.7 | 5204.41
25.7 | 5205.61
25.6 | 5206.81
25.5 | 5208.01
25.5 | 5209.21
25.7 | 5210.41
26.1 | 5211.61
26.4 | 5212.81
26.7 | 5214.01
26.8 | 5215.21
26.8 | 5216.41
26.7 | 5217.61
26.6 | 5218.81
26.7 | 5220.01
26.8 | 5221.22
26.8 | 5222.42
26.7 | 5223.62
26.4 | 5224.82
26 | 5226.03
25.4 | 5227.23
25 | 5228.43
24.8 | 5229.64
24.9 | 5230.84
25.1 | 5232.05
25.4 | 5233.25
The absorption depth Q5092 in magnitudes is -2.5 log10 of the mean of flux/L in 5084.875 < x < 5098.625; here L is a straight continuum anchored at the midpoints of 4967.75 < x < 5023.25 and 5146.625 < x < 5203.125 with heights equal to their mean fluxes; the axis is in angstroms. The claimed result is -0.08 mag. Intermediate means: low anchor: 26.6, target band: 27.4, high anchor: 24.6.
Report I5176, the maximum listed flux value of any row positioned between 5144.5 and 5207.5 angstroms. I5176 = 27.5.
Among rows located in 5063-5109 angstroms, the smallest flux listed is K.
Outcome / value 25.7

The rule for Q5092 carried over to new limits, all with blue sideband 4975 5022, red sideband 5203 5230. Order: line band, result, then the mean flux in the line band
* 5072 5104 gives -0.014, 26.7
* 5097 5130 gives -0.015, 26.6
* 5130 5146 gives 0.017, 25.8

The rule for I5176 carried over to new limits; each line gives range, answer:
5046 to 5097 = 28.1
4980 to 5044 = 27.4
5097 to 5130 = 27.3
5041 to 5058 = 28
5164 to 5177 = 25.7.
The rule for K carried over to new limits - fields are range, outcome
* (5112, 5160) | 25.4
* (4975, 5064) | 25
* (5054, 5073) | 26.6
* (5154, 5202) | 20.8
